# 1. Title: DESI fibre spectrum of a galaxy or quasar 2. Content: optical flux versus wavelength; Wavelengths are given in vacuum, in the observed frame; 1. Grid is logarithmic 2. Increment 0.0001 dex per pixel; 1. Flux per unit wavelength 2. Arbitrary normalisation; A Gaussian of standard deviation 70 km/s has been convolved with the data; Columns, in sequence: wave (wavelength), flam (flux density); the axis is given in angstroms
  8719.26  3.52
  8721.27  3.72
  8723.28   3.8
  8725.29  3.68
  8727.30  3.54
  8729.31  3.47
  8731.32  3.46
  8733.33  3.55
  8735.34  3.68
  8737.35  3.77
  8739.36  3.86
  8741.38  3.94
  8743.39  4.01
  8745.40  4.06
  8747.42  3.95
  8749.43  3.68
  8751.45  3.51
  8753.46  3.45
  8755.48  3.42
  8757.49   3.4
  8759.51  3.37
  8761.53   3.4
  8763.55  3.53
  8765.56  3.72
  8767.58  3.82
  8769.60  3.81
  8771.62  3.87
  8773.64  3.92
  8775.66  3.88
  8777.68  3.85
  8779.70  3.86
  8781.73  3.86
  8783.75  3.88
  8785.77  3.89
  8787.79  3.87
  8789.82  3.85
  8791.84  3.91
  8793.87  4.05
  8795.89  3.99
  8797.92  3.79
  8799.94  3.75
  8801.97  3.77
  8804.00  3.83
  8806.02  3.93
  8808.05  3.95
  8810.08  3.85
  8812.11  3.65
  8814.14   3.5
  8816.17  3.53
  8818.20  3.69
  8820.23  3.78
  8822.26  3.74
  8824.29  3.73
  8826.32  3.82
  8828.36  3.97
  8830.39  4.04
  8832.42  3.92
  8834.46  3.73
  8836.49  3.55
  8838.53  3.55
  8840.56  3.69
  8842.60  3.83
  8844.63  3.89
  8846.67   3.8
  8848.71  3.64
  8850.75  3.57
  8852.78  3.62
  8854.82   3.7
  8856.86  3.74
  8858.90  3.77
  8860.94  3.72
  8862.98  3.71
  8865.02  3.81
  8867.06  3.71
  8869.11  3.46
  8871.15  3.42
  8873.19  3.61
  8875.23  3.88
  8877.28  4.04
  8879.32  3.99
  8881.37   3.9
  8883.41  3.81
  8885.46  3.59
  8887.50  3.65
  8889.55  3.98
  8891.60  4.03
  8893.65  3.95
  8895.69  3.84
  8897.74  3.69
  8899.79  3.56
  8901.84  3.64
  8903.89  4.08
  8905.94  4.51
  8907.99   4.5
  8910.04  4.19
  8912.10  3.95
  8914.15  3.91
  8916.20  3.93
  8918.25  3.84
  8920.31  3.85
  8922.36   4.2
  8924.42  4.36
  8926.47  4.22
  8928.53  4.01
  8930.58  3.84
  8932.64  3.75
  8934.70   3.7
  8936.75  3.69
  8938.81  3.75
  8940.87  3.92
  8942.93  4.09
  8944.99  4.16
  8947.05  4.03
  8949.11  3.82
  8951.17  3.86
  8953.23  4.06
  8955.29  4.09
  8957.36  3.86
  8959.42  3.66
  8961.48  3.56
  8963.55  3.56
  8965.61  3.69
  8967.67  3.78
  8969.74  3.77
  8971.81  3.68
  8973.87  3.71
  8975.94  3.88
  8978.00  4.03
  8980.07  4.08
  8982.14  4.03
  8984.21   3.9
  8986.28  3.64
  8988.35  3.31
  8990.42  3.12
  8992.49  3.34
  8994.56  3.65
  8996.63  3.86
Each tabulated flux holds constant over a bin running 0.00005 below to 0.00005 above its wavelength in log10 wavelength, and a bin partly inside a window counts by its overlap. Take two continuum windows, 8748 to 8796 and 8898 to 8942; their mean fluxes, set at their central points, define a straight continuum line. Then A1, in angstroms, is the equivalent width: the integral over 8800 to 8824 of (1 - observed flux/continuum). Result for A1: 0.3 angstroms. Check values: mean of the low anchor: 3.74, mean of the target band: 3.75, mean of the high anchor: 3.97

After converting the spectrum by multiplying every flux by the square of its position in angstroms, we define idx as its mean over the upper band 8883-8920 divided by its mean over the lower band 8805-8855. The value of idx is 1.1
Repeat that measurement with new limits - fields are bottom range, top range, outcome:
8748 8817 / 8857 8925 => 1.06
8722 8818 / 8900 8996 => 1.08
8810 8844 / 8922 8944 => 1.08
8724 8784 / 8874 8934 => 1.10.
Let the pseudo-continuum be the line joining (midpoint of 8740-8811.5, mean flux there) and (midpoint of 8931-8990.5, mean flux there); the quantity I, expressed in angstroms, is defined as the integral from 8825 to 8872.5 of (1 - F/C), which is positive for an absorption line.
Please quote 0.9 angstroms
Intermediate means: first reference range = 3.79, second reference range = 3.81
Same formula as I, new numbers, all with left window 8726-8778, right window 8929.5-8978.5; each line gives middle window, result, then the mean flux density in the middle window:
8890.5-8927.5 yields -2.10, 4.01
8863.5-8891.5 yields 0.07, 3.77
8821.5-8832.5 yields -0.38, 3.87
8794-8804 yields -0.34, 3.85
